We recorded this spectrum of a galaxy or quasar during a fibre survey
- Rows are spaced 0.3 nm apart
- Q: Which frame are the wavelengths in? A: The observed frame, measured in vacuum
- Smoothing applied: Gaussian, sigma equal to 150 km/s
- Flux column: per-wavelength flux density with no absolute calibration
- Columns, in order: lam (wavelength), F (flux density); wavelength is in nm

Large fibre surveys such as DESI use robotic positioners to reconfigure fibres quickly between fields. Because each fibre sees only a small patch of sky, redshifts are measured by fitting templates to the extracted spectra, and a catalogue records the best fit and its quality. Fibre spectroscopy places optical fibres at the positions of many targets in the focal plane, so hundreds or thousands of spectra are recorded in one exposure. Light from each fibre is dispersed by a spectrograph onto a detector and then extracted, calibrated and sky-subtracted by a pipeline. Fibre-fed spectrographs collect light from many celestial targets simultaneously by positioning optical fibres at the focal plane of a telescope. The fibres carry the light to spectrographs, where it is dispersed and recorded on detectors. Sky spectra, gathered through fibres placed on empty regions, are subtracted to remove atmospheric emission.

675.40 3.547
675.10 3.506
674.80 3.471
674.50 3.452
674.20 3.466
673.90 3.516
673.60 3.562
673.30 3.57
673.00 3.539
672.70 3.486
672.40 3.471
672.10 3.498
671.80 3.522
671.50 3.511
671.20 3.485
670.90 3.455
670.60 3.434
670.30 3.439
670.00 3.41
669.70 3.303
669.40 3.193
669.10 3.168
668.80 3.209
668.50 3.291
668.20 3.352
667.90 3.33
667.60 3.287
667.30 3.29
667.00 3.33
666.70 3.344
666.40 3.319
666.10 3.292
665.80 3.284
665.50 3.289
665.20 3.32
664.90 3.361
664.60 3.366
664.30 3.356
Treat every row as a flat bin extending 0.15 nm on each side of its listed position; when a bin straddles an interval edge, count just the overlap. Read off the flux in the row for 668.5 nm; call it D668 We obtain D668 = 3.291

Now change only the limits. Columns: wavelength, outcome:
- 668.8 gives 3.209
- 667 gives 3.33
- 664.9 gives 3.361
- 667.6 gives 3.287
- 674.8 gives 3.471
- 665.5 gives 3.289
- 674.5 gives 3.452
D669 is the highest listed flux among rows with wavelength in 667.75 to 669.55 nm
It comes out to 3.352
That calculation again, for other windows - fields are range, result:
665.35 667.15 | 3.344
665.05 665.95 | 3.32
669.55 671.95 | 3.522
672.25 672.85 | 3.486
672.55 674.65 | 3.57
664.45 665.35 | 3.366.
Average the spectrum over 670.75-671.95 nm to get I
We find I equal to 3.49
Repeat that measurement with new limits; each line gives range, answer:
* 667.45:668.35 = 3.32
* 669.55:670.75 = 3.4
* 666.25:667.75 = 3.31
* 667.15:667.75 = 3.29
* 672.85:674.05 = 3.55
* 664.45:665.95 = 3.32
